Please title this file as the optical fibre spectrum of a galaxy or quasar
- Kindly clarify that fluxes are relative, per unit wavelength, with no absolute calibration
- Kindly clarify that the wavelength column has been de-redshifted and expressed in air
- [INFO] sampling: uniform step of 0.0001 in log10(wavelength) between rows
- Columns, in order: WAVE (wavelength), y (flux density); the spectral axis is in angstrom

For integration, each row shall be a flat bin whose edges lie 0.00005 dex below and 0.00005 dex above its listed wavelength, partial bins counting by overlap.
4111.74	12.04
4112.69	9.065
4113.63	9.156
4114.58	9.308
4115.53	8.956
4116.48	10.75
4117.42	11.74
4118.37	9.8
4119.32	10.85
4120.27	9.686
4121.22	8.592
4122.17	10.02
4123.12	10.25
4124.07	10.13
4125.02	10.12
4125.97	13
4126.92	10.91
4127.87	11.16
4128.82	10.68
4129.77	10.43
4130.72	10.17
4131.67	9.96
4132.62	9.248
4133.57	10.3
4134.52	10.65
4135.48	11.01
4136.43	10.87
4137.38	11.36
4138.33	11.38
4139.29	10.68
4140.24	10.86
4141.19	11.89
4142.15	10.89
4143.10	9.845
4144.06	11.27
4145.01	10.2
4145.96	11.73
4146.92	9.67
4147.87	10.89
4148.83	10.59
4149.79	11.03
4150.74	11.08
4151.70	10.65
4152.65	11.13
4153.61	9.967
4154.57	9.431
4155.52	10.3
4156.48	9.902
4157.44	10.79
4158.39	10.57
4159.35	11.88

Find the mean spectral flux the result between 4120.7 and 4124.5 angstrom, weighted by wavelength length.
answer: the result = 9.73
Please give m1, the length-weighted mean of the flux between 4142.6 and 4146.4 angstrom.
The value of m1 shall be 10.8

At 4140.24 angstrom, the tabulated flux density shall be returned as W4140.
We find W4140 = 10.86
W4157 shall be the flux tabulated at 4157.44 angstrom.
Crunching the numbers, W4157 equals 10.79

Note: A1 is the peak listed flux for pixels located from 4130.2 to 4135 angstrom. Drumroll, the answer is 10.65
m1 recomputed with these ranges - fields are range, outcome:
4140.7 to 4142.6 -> 11.4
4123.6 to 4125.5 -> 10.1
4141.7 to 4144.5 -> 10.7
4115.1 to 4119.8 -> 10.4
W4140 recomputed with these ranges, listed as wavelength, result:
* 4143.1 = 9.845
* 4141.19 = 11.89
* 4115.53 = 8.956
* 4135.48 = 11.01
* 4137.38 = 11.36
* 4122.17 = 10.02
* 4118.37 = 9.8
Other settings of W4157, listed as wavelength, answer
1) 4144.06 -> 11.27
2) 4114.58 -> 9.308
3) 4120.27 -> 9.686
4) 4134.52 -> 10.65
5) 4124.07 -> 10.13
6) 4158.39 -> 10.57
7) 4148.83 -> 10.59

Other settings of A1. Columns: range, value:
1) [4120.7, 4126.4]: 13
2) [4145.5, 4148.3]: 11.73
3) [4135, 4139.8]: 11.38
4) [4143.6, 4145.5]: 11.27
